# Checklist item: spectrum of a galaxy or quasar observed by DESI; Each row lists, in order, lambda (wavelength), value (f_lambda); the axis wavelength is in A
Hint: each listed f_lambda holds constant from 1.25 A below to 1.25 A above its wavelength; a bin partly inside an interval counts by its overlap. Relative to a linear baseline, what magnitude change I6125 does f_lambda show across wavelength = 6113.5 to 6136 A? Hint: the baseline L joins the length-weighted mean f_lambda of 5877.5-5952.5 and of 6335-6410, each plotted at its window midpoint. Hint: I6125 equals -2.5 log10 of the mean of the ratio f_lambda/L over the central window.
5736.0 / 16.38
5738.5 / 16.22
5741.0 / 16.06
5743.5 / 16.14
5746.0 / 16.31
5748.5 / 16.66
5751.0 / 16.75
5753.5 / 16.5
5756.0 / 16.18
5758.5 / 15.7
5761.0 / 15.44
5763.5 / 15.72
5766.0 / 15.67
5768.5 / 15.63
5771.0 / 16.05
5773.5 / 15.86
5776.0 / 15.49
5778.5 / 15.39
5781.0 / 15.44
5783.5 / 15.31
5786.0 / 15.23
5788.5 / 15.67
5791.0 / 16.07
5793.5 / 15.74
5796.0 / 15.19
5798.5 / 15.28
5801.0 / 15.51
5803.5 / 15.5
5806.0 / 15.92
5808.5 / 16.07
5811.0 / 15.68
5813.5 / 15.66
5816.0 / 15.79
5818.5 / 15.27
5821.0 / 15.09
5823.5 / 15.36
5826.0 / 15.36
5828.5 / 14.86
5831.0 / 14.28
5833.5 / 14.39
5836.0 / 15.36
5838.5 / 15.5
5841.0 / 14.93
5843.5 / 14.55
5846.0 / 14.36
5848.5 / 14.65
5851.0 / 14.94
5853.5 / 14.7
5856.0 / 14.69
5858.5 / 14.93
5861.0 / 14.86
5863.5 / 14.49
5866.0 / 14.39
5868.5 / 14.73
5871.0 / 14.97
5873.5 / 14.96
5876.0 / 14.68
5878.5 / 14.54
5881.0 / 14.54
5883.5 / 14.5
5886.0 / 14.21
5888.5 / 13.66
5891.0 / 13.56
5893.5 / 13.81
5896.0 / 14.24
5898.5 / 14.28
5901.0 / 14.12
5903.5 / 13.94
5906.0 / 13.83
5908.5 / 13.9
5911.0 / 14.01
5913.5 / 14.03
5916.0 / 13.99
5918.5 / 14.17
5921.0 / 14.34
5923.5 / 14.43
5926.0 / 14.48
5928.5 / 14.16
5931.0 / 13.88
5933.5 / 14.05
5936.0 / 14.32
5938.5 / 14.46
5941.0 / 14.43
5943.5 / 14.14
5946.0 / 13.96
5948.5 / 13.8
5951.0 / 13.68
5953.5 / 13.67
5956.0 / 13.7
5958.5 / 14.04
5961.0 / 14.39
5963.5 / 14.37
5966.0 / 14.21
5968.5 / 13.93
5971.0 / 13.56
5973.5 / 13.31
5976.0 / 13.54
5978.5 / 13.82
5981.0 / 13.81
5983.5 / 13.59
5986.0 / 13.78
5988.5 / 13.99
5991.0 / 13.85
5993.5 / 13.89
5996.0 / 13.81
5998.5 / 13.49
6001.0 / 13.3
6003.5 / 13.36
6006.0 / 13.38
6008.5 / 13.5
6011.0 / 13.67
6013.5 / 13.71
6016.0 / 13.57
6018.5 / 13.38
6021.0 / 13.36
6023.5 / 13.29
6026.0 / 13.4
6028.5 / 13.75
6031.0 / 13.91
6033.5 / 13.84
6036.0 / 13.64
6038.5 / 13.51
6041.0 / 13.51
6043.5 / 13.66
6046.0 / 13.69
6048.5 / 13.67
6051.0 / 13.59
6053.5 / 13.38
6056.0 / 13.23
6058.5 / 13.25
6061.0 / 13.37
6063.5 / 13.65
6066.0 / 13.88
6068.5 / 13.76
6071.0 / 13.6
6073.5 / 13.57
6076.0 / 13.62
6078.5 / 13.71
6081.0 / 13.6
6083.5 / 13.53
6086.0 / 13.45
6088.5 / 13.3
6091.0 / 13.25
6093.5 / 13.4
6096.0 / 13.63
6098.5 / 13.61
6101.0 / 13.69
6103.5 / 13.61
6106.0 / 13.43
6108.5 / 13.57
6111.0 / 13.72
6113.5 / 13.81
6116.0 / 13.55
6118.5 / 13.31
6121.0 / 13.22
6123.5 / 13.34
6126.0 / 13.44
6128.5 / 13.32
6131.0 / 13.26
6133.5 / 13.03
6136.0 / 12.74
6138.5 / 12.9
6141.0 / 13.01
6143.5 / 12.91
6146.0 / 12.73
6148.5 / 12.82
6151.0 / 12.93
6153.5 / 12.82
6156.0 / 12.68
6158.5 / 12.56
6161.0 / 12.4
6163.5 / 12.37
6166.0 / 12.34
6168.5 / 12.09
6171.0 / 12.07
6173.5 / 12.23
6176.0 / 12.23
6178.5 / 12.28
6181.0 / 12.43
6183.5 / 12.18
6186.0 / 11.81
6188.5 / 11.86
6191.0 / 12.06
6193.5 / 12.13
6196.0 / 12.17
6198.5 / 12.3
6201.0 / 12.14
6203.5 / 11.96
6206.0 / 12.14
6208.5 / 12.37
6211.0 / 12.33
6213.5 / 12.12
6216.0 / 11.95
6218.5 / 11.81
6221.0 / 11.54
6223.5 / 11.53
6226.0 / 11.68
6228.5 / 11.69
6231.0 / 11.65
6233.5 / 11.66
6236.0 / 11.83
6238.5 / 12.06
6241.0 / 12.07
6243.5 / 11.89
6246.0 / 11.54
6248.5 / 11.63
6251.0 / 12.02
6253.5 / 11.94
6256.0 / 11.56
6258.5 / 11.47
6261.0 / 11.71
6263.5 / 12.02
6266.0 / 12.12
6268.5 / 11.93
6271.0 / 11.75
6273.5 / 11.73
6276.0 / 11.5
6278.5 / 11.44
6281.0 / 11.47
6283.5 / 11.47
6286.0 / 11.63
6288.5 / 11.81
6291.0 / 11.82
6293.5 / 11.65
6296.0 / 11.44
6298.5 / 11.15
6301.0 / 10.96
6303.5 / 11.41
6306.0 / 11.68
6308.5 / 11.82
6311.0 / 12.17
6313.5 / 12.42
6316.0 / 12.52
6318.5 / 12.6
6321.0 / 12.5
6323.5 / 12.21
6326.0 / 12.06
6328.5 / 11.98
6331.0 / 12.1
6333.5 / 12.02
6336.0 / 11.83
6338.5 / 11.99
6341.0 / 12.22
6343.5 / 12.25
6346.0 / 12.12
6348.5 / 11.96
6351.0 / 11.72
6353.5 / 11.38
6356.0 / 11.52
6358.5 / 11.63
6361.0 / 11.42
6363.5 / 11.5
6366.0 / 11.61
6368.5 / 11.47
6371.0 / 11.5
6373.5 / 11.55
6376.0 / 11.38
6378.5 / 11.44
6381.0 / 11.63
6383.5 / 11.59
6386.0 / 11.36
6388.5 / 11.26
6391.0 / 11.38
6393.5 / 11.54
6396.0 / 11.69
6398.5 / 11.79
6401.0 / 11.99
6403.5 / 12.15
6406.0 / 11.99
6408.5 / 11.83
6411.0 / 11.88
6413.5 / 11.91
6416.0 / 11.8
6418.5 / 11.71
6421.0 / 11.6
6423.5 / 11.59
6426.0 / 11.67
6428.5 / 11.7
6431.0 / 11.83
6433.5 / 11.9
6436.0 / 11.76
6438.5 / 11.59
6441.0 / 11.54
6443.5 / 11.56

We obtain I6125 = -0.03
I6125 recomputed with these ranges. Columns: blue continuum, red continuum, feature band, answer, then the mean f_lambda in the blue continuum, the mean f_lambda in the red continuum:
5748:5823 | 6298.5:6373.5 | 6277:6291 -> 0.06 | 15.7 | 11.9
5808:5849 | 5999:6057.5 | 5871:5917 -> 0.03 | 15.1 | 13.5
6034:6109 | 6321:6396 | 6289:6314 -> 0.04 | 13.5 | 11.7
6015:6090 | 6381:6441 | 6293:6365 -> 0.02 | 13.6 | 11.7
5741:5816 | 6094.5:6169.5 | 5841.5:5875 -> 0.03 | 15.8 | 13.1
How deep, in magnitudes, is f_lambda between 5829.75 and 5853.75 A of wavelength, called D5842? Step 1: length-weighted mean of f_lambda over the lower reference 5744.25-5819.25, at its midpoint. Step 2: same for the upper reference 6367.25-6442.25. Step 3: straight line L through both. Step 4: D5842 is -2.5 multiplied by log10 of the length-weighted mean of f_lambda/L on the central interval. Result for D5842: 0.04 mag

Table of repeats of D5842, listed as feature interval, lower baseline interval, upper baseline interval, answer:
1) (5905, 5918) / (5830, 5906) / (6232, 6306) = 0.018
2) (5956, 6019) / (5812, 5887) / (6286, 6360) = 0.020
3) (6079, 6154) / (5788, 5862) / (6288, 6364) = -0.003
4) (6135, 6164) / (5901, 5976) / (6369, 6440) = 0.018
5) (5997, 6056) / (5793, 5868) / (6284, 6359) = 0.022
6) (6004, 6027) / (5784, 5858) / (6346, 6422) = 0.041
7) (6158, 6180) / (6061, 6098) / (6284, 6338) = 0.055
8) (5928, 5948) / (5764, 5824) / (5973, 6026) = 0.002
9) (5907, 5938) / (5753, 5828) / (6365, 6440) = 0.046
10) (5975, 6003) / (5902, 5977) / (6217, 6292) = -0.003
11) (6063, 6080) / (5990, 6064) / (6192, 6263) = -0.041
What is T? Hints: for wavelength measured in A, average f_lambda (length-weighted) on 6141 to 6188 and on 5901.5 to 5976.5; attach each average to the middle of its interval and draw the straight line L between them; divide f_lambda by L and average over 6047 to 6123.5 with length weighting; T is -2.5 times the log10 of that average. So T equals -0.04 mag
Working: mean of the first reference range 14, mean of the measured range 13.5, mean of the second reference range 12.4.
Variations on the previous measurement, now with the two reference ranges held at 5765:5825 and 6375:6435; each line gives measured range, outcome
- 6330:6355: 0.01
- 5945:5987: 0.05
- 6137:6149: 0.04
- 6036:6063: 0.04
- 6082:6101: 0.02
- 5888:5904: 0.07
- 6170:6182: 0.08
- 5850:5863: 0.03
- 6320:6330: 0.00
